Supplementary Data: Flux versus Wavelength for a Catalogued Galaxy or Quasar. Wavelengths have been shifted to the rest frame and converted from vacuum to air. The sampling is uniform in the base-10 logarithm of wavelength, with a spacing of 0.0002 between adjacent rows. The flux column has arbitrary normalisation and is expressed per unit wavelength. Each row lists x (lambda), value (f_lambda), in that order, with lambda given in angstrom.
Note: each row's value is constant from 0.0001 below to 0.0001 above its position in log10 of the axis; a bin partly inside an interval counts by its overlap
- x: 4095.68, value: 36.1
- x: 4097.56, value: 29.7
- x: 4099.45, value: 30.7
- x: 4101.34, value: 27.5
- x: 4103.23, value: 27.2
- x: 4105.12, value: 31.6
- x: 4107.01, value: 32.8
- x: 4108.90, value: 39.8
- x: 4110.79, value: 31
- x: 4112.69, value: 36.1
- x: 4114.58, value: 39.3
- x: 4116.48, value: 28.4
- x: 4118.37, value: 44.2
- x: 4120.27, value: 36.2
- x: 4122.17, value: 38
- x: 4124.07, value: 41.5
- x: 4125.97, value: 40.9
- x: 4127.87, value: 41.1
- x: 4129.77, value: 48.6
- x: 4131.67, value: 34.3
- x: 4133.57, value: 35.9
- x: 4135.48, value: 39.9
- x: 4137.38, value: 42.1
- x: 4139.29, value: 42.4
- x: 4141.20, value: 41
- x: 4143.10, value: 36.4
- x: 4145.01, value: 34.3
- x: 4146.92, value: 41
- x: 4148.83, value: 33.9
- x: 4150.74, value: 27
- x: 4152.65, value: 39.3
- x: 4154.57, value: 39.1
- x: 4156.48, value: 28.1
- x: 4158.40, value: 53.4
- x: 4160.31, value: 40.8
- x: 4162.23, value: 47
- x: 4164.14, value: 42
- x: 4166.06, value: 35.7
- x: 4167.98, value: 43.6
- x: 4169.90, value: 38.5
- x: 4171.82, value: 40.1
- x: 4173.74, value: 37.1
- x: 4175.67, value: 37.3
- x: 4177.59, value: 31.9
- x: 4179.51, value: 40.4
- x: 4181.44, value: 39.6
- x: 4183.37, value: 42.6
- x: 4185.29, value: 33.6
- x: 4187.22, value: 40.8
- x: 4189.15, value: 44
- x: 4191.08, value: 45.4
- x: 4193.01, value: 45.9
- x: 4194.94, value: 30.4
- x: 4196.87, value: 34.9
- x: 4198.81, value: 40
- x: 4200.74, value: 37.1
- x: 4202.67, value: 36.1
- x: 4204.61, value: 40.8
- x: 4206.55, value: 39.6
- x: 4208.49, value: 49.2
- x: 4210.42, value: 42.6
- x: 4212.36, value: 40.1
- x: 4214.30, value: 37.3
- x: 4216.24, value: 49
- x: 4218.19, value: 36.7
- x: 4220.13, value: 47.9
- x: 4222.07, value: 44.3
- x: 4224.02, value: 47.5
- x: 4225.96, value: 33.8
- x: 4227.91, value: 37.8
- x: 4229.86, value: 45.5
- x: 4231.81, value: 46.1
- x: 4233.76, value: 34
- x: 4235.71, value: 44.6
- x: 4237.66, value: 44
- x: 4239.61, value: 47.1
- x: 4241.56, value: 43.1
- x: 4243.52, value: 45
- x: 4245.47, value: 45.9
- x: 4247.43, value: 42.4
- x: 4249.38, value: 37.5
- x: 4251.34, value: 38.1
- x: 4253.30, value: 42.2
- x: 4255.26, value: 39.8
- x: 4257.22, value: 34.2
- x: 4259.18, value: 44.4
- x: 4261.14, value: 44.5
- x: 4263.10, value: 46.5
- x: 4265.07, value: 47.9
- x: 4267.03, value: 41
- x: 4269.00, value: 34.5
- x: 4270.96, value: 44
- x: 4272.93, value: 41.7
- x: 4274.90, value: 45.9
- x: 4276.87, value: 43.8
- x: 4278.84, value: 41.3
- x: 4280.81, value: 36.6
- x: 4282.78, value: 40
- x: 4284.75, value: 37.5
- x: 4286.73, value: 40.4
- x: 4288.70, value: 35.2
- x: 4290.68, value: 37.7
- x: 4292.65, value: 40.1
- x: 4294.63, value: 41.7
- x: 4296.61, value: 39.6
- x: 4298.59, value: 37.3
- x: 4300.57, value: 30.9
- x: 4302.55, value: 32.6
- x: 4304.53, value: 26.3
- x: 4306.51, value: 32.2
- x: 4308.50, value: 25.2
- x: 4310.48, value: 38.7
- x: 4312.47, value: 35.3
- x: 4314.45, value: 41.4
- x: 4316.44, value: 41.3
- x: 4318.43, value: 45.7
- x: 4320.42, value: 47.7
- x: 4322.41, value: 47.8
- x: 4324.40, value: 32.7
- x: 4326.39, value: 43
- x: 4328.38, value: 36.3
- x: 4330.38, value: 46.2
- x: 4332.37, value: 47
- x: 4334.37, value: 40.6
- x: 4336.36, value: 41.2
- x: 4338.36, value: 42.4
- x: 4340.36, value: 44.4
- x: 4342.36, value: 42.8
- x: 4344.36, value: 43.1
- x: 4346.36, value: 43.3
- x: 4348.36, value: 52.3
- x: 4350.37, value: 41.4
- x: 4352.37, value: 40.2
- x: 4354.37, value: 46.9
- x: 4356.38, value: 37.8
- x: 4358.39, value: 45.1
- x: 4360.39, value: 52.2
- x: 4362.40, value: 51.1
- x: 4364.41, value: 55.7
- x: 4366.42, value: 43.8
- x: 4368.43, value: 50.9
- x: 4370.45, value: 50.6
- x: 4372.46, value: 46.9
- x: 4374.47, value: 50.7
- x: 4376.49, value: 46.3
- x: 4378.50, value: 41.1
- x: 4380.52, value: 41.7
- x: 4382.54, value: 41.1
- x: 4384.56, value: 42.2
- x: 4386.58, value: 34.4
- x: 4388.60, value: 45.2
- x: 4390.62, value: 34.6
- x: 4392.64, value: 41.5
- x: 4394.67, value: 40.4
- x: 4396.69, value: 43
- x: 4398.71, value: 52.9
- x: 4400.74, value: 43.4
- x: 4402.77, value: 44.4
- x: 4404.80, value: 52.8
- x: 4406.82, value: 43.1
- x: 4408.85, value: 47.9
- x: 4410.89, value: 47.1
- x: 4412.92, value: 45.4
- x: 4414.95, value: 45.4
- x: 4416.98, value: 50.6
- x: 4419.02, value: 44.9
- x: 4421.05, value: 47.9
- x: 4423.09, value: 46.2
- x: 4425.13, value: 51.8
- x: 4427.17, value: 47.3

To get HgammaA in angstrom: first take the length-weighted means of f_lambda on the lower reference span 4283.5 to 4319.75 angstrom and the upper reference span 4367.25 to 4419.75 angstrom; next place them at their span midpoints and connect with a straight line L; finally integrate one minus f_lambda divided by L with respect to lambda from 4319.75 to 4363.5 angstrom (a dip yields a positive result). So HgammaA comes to -3.88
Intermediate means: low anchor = 36.7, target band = 43.9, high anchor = 44.9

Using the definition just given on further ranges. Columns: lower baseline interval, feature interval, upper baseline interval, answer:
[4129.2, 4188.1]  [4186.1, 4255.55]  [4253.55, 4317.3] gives -4.9 angstrom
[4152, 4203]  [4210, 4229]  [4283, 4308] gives -1.7 angstrom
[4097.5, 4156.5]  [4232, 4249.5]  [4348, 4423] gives -1.1 angstrom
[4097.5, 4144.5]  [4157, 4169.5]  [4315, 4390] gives -1.6 angstrom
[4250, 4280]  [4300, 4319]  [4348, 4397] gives 3.6 angstrom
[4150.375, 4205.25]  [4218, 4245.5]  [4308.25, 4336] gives -2.1 angstrom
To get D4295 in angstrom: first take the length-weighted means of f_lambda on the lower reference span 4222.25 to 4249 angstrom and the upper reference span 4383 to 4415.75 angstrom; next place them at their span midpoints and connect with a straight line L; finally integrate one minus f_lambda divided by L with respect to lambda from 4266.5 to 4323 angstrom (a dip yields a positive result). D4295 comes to 5.9 angstrom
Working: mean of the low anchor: 42.8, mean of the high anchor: 43.9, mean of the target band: 38.7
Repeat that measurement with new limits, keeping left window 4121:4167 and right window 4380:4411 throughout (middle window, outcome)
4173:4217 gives 0.4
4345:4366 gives -1.8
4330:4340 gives -0.2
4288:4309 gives 3.6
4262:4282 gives -0.4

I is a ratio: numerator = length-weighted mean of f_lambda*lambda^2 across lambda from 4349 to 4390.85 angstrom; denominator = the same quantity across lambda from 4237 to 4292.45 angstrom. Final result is 1.14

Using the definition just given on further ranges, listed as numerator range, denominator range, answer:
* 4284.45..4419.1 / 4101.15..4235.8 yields 1.19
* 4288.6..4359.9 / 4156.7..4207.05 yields 1.08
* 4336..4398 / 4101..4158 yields 1.35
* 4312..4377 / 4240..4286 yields 1.12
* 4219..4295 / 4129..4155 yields 1.15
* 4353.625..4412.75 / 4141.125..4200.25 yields 1.29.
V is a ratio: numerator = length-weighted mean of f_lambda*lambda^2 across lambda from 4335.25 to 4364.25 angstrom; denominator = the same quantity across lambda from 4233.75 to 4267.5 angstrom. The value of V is 1.1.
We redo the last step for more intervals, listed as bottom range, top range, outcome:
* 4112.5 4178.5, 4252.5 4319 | 1.07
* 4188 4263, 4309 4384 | 1.12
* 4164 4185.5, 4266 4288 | 1.10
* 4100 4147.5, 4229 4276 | 1.21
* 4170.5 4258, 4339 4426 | 1.21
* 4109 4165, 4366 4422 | 1.31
